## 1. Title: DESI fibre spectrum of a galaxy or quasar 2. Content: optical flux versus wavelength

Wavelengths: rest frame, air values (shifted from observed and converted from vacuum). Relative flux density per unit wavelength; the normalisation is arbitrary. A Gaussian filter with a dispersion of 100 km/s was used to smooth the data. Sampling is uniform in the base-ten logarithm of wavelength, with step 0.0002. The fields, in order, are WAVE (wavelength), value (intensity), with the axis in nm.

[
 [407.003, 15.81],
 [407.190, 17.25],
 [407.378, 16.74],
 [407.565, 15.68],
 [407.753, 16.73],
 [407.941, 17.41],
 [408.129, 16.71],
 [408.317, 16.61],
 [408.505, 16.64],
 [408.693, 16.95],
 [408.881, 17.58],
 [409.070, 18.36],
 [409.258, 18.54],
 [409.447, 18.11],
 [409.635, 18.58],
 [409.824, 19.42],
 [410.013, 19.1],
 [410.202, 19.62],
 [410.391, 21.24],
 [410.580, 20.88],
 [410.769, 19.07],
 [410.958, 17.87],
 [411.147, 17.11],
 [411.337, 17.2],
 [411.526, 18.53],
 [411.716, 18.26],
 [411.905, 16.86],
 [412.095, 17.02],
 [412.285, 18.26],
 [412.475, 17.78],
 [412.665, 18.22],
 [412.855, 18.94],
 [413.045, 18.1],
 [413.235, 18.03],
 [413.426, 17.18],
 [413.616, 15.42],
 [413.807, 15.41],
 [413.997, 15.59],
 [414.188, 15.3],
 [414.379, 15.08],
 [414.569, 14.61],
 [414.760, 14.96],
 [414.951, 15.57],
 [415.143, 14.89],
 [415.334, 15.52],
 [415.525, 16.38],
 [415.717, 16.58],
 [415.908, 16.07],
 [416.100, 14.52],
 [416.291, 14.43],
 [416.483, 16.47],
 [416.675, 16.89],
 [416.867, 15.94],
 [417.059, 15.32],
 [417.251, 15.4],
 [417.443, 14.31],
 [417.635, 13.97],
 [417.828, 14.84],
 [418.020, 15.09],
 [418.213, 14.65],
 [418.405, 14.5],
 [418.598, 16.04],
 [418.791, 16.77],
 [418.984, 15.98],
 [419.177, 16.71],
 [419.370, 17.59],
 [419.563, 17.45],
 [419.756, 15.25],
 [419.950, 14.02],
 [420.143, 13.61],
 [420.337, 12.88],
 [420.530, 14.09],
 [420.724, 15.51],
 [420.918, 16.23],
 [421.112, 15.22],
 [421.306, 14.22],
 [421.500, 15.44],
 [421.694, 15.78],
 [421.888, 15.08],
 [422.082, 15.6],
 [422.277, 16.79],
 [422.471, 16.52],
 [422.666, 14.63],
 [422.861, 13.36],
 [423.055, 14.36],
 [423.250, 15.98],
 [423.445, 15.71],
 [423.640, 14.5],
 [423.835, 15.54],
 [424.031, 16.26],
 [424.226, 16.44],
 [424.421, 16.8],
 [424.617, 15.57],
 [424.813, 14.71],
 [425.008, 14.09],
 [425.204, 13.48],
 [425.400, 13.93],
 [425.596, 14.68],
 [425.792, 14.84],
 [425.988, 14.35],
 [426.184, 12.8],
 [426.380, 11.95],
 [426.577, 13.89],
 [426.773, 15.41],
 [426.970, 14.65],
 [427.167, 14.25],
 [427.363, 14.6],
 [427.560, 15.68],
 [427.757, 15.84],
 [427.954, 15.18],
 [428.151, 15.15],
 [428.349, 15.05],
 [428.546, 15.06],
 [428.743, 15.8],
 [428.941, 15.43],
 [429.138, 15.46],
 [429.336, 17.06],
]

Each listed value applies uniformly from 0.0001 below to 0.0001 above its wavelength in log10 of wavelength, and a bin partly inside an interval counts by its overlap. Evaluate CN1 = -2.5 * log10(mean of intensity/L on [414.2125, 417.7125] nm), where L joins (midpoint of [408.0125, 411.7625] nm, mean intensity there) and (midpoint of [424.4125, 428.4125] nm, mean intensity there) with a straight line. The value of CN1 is 0.10 mag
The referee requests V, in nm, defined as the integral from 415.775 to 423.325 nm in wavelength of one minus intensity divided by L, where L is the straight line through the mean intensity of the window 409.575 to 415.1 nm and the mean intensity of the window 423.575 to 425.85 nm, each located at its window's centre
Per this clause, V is 0.36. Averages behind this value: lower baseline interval 17.5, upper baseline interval 15.1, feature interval 15.3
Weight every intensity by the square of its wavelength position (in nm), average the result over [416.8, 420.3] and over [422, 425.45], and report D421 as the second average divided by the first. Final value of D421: 1.02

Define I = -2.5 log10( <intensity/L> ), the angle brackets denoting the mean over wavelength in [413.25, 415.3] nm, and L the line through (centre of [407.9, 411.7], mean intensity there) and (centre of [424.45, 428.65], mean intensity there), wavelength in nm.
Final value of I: 0.12 mag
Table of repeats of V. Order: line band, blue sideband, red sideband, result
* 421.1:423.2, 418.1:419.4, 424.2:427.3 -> 0.002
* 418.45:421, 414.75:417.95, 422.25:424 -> -0.031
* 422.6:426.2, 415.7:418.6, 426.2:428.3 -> -0.027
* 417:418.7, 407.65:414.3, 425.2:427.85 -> 0.142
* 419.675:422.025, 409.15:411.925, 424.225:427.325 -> 0.153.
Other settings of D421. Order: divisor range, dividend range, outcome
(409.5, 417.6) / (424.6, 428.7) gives 0.91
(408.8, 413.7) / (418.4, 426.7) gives 0.87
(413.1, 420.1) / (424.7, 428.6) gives 0.97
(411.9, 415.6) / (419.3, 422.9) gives 0.96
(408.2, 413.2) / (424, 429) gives 0.88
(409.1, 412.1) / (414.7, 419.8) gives 0.87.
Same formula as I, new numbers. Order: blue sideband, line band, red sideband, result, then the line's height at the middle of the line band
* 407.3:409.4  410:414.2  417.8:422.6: -0.082 mag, 16.6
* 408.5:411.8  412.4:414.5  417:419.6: 0.036 mag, 17.3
